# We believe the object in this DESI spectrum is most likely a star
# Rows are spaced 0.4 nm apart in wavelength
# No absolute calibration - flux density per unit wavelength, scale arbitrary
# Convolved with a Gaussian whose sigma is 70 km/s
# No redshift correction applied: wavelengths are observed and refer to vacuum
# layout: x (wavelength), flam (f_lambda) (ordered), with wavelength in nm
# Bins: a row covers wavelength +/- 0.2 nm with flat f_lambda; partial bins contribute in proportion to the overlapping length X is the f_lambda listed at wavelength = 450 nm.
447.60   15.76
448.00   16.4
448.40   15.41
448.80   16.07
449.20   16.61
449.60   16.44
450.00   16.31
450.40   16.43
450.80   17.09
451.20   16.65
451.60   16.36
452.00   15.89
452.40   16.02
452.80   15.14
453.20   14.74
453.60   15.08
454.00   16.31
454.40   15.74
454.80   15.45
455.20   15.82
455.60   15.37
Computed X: 16.31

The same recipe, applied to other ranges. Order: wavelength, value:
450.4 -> 16.43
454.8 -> 15.45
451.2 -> 16.65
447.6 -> 15.76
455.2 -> 15.82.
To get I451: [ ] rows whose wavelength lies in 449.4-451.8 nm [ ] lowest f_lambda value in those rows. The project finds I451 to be 16.31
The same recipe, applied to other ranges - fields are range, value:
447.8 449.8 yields 15.41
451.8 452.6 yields 15.89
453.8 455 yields 15.45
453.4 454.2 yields 15.08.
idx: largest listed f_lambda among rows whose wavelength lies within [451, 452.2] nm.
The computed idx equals 16.65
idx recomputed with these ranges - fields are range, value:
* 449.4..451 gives 17.09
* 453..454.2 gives 16.31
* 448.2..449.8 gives 16.61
